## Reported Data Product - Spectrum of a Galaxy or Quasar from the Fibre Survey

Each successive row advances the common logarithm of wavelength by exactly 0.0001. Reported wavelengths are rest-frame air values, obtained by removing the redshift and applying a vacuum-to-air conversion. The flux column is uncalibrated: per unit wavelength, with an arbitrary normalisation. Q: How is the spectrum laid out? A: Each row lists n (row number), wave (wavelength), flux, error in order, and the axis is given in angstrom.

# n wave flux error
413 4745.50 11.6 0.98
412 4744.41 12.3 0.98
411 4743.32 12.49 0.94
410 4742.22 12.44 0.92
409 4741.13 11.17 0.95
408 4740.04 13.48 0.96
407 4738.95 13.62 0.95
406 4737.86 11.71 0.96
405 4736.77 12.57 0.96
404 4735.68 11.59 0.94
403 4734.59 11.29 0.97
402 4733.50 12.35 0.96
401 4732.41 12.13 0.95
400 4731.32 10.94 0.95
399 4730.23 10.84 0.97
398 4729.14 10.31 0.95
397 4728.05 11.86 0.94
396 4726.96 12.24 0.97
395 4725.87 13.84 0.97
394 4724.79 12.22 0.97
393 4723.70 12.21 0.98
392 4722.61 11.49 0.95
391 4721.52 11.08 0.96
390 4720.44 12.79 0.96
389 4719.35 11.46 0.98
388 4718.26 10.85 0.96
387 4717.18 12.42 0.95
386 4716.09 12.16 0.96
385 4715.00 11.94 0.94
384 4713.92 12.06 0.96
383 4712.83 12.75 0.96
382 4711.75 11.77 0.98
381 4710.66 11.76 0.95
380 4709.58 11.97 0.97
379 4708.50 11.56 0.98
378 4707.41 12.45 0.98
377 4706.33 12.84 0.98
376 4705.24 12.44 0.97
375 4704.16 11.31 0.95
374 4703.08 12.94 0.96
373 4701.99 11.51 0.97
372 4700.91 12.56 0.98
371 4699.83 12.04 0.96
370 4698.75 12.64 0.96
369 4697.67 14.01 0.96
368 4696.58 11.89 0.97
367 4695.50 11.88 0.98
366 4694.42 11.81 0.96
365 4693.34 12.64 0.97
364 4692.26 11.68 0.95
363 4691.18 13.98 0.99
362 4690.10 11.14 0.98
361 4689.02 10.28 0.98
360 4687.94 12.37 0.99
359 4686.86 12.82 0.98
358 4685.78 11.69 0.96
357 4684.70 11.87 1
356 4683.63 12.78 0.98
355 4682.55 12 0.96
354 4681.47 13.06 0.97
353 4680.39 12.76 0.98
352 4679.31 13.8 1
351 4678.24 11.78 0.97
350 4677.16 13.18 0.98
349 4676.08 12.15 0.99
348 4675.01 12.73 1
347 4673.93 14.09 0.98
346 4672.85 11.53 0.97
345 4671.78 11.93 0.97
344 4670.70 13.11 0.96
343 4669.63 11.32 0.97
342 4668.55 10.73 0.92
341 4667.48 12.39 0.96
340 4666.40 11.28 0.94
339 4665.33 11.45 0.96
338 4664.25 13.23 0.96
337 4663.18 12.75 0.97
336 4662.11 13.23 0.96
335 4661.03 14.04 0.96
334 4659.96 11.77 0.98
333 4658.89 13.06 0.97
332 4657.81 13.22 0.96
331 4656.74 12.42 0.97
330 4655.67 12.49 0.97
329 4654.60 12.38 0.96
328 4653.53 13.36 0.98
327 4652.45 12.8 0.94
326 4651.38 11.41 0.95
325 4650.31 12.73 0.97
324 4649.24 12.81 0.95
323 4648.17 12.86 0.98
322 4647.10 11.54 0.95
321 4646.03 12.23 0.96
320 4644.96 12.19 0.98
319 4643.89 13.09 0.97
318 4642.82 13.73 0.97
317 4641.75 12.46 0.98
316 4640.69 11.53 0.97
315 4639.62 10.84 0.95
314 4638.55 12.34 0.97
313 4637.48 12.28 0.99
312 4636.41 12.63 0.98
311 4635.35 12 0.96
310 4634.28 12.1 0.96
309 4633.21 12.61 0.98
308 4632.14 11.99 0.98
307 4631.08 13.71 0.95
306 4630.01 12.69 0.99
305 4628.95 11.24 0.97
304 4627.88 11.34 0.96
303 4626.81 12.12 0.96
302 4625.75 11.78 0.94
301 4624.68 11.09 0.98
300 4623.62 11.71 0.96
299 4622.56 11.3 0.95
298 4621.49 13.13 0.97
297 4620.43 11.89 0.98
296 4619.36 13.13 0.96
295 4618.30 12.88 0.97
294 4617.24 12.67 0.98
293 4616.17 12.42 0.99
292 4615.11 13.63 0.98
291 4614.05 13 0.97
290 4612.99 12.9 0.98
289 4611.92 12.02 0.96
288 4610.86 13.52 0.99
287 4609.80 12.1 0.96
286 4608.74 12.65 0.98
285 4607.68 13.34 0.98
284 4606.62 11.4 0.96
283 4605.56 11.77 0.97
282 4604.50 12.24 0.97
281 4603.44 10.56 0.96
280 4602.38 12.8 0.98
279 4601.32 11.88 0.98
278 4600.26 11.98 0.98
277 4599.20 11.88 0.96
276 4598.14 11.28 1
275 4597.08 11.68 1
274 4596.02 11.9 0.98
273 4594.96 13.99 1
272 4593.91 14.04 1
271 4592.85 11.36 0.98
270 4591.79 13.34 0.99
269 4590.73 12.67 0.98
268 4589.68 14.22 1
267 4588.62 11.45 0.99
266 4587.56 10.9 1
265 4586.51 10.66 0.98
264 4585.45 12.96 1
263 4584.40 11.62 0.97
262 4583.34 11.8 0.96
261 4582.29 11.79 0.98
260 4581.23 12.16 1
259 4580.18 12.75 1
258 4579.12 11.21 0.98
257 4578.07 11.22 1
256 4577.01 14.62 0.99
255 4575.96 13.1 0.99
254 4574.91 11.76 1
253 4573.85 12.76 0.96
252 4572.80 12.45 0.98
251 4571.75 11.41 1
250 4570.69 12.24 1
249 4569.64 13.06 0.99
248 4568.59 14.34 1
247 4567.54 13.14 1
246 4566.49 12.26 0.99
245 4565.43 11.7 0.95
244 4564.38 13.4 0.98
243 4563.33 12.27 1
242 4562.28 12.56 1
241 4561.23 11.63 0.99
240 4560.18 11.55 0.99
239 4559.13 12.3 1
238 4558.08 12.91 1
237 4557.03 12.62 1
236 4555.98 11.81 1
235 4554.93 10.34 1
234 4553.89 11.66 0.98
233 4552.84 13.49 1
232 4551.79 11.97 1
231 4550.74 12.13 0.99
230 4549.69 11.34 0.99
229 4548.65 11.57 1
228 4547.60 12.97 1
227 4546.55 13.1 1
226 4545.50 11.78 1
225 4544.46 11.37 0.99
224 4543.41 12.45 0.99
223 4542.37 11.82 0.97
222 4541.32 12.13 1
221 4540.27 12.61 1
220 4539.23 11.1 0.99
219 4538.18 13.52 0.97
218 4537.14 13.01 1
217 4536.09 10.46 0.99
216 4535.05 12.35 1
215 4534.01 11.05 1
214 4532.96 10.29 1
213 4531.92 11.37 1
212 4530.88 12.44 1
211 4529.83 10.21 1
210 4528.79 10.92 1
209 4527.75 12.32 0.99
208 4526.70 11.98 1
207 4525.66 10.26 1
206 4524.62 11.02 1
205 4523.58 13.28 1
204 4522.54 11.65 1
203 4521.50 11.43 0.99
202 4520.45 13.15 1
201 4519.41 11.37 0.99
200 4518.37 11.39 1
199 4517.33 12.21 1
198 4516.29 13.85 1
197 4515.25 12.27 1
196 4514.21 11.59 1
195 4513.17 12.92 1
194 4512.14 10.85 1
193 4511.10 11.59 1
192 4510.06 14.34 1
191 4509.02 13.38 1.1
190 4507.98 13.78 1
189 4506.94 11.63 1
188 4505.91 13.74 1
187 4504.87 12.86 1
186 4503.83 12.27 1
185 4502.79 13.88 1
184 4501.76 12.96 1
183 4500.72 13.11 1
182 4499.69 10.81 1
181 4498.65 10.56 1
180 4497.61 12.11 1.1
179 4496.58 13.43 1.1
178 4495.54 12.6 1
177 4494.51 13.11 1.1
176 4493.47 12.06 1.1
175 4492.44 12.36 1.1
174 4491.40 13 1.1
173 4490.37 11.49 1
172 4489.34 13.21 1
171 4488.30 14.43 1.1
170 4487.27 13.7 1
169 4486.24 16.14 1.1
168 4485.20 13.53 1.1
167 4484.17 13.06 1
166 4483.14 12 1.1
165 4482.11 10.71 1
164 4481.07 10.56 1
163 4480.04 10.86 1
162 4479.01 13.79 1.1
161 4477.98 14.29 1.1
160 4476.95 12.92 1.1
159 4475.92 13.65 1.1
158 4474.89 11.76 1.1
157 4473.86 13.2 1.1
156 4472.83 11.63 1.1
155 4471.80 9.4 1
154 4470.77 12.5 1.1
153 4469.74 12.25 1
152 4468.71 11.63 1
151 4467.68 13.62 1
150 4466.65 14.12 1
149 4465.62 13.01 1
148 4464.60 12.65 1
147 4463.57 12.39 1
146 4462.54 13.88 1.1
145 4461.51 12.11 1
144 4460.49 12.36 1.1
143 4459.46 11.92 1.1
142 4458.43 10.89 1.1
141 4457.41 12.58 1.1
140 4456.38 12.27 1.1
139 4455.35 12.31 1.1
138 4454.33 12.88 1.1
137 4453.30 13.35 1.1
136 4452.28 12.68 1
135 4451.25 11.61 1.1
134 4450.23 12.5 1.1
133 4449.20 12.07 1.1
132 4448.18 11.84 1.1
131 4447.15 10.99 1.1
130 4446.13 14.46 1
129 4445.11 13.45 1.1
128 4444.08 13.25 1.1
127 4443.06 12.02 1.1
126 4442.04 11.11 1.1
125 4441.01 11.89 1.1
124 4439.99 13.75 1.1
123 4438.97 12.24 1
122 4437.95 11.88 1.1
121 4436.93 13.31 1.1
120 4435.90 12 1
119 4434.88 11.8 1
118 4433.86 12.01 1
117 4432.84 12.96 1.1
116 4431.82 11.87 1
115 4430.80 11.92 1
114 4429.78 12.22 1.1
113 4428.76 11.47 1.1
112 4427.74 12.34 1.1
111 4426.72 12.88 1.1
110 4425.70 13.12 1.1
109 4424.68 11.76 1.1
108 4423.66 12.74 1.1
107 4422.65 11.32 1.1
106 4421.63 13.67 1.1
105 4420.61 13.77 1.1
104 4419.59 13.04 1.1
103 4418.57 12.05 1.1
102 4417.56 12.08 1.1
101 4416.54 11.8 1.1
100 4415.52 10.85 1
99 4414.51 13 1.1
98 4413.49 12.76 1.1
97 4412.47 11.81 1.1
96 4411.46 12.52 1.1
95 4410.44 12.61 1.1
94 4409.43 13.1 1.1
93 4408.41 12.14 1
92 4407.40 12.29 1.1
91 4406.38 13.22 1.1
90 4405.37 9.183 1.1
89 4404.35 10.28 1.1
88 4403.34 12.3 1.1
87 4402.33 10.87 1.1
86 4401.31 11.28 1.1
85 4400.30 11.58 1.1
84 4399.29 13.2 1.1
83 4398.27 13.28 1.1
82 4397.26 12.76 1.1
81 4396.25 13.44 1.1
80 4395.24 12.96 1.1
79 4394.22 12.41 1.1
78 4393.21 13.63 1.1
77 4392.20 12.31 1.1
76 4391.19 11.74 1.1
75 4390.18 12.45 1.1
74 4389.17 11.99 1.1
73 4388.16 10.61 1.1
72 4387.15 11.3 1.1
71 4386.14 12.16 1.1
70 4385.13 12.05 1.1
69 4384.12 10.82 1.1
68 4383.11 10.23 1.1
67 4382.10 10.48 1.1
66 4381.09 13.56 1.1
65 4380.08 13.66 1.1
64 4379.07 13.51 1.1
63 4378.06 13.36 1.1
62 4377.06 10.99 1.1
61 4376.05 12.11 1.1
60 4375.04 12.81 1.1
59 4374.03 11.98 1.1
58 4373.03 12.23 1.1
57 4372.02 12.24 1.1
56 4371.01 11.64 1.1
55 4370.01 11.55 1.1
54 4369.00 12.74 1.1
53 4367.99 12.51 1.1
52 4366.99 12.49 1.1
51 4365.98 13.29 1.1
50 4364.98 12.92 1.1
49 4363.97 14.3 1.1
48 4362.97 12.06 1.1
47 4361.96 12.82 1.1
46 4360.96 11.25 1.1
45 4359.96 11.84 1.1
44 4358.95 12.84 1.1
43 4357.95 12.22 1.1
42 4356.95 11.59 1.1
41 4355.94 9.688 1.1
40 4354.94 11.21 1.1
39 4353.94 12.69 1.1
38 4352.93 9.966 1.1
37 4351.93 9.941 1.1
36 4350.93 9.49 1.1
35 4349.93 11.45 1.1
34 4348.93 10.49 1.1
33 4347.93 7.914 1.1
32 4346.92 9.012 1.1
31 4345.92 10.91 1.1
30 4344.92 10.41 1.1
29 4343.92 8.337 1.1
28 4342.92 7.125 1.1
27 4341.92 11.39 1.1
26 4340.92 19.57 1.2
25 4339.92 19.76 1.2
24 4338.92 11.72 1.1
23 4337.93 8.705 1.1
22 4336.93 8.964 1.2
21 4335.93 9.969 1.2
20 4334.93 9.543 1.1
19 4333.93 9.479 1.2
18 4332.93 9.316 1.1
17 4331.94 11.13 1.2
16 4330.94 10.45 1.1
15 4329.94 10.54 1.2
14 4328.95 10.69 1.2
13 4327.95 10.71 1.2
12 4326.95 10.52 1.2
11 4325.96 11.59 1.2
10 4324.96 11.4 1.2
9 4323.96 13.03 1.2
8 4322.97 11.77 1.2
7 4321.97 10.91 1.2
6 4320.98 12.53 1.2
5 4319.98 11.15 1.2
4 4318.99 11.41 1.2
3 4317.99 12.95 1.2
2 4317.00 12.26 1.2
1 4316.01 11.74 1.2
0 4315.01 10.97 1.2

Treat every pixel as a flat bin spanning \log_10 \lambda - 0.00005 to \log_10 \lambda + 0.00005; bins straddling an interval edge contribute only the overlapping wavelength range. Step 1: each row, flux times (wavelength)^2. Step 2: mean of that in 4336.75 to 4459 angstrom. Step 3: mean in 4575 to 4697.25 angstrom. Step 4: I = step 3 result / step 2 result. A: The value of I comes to 1.13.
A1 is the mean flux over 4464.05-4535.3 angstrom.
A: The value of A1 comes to 12.4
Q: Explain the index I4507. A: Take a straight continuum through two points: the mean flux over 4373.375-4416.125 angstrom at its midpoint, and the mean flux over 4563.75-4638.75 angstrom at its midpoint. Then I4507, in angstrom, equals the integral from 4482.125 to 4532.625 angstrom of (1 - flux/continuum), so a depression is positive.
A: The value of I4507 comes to -0.7 angstrom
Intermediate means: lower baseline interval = 12.1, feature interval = 12.4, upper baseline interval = 12.3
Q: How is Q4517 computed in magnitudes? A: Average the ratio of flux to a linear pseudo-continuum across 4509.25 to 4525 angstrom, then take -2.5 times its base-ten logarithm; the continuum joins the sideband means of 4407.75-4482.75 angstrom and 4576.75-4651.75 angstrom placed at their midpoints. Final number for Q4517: 0.01 mag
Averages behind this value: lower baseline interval 12.4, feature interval 12.2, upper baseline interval 12.3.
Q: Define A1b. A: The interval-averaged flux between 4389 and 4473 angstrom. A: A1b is 12.3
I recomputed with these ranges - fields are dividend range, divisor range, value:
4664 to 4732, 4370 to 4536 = 1.10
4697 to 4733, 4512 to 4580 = 1.07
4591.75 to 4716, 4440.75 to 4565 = 1.07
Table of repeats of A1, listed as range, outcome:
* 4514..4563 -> 11.9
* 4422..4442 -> 12.3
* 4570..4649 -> 12.3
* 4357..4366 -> 12.5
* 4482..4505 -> 12.8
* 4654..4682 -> 12.5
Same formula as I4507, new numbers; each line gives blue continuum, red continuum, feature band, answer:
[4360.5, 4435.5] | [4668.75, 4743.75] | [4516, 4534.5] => 0.9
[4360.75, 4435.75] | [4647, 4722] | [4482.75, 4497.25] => -1.0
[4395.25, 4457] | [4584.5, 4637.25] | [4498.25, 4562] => 1.2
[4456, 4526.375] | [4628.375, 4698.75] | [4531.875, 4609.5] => 1.6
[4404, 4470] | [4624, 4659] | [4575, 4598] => 0.0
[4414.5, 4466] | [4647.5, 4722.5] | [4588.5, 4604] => 0.0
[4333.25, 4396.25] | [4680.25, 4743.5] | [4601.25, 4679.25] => -2.3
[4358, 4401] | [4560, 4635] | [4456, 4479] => -0.4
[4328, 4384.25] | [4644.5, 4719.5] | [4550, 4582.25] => -0.9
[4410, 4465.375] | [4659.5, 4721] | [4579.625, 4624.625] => 0.0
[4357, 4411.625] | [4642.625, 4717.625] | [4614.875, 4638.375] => 0.1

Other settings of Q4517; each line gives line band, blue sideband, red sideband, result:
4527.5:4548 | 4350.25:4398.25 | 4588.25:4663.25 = 0.040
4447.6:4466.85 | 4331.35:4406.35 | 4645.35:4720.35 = -0.054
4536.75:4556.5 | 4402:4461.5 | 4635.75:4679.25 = 0.022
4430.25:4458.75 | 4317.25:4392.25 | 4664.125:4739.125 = -0.060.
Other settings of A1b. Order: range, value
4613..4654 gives 12.4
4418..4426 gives 12.7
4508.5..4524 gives 12.3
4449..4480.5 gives 12.5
